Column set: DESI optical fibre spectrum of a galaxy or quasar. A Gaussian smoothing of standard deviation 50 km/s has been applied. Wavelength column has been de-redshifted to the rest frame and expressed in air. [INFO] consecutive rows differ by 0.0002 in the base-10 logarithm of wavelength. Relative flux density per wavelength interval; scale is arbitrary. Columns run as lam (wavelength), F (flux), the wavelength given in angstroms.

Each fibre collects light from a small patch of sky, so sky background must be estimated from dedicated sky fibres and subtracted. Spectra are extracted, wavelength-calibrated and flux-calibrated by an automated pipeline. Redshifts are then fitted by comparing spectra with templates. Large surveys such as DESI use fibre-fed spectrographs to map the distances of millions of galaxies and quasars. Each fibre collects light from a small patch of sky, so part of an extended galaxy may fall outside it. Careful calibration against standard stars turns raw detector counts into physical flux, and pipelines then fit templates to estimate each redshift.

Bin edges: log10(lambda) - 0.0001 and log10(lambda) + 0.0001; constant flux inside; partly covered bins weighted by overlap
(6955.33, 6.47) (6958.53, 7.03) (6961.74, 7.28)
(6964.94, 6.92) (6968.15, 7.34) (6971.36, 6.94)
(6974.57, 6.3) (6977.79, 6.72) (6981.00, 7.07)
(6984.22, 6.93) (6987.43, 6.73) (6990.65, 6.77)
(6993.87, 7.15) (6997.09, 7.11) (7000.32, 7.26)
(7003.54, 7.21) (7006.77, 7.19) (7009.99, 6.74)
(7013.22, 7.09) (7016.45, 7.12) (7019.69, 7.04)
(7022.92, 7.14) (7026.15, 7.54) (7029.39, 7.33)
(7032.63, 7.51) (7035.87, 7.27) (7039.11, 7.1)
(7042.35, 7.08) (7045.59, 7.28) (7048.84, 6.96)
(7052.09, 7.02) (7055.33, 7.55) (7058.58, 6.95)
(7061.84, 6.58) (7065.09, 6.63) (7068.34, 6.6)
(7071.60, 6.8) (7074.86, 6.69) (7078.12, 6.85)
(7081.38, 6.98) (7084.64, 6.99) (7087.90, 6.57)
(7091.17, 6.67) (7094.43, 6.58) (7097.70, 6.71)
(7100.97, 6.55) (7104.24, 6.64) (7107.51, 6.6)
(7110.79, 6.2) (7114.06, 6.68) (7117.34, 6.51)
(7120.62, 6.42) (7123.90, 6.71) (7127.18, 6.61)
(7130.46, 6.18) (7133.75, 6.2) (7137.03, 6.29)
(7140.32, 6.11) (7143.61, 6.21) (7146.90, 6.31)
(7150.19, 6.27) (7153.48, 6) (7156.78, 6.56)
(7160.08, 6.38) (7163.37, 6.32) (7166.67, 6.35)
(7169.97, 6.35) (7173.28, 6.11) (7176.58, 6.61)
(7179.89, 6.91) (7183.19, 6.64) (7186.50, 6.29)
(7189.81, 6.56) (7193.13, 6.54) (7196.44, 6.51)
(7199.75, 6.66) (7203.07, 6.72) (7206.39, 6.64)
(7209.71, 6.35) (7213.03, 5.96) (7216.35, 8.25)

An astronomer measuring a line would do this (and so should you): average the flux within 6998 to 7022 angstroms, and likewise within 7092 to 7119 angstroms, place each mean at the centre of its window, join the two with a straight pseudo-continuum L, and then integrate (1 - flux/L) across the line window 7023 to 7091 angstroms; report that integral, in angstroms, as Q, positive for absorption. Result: -1.7 angstroms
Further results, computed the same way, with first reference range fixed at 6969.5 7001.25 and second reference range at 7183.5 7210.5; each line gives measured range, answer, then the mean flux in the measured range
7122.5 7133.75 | 0.3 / 6.45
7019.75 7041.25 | -1.5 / 7.29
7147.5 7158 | 0.6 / 6.27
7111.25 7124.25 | 0.3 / 6.53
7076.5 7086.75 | -0.3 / 6.93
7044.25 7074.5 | -0.7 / 6.91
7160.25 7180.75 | 0.5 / 6.42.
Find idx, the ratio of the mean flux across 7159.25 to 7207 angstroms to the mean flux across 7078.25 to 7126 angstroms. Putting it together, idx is 0.98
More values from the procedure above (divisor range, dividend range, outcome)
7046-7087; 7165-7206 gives 0.95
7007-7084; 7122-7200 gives 0.91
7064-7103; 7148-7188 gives 0.95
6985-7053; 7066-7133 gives 0.93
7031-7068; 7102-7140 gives 0.91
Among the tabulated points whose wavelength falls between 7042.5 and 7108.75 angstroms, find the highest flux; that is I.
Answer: 7.55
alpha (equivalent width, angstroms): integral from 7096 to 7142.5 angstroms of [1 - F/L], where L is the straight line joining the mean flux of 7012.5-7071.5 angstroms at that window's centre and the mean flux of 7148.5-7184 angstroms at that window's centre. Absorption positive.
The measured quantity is 1.5 angstroms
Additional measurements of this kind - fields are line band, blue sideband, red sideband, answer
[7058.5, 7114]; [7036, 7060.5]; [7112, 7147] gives 0.9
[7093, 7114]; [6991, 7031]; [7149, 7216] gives 0.7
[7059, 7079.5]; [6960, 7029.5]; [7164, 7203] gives 0.4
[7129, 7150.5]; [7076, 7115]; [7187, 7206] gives 1.3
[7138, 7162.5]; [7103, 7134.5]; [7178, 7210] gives 1.0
